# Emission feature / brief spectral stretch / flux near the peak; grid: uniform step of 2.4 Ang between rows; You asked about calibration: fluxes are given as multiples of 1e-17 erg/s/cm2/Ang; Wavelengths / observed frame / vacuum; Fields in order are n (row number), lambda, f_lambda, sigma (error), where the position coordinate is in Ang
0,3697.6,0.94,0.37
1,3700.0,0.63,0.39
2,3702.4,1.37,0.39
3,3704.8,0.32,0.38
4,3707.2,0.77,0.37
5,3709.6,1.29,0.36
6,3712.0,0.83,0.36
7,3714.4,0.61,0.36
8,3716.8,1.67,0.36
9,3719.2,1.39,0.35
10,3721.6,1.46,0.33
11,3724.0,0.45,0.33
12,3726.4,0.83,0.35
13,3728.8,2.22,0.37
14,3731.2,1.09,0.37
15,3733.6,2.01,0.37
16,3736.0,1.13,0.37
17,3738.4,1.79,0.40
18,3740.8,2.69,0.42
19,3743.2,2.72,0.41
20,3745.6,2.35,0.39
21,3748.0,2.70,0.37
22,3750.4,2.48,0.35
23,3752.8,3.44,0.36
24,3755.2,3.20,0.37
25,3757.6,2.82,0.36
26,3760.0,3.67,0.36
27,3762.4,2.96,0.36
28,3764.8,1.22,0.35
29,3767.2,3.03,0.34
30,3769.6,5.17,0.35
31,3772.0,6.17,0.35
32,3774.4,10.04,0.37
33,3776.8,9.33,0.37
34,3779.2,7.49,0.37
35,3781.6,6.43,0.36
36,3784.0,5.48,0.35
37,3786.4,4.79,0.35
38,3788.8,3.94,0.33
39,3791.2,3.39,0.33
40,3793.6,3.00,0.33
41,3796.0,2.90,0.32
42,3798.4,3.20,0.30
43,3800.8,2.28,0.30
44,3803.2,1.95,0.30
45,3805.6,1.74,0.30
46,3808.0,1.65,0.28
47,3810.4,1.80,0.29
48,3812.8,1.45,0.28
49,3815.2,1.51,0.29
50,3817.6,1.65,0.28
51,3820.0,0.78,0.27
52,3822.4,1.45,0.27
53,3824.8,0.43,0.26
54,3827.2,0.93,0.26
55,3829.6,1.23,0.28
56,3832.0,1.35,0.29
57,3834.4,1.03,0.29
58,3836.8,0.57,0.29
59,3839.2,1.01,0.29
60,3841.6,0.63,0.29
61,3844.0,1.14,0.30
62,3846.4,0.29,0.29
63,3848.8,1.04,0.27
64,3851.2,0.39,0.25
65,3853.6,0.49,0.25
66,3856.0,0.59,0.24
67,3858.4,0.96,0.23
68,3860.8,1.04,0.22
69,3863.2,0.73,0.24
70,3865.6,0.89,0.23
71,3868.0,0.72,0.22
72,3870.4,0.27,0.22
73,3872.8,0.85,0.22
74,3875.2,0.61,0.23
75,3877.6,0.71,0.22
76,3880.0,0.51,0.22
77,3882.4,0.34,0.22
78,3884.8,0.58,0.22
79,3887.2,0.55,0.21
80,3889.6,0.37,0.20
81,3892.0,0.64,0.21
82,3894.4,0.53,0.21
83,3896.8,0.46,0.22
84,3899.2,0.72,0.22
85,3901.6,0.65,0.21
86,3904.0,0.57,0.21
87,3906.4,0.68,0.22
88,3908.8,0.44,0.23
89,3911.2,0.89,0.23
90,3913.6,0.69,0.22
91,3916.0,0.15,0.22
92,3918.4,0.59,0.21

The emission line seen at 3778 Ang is Ly-alpha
